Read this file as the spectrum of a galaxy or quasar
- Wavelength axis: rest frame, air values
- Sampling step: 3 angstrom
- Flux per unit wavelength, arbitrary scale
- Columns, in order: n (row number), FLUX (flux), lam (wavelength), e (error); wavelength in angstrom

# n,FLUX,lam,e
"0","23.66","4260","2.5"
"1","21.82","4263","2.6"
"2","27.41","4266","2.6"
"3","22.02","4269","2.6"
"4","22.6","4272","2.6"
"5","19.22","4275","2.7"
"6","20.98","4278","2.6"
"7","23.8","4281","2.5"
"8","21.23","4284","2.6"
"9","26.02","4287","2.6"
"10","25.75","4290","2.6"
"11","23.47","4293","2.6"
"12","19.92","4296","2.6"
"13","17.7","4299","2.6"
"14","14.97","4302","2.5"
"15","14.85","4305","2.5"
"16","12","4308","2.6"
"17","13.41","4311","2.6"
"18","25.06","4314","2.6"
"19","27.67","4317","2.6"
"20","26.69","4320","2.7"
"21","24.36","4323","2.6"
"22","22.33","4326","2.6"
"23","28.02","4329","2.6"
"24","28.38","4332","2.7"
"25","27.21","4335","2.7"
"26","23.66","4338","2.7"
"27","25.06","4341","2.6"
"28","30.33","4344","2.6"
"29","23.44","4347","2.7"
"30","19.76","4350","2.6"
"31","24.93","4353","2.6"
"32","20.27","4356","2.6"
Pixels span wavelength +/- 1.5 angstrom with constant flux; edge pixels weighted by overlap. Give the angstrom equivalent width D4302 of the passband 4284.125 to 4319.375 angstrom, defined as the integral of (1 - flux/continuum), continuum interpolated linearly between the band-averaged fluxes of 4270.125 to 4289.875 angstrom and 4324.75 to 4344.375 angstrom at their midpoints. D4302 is 5.42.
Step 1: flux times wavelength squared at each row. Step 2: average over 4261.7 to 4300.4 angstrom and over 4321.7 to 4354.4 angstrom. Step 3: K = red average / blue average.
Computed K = 1.15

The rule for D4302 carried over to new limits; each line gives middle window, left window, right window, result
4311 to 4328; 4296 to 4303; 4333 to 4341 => -2.06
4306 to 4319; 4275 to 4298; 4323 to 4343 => 2.58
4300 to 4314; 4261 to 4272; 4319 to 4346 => 5.58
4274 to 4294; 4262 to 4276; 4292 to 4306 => -2.63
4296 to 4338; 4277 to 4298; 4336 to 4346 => 5.31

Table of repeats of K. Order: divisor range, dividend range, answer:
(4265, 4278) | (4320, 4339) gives 1.18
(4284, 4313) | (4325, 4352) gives 1.37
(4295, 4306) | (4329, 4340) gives 1.61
